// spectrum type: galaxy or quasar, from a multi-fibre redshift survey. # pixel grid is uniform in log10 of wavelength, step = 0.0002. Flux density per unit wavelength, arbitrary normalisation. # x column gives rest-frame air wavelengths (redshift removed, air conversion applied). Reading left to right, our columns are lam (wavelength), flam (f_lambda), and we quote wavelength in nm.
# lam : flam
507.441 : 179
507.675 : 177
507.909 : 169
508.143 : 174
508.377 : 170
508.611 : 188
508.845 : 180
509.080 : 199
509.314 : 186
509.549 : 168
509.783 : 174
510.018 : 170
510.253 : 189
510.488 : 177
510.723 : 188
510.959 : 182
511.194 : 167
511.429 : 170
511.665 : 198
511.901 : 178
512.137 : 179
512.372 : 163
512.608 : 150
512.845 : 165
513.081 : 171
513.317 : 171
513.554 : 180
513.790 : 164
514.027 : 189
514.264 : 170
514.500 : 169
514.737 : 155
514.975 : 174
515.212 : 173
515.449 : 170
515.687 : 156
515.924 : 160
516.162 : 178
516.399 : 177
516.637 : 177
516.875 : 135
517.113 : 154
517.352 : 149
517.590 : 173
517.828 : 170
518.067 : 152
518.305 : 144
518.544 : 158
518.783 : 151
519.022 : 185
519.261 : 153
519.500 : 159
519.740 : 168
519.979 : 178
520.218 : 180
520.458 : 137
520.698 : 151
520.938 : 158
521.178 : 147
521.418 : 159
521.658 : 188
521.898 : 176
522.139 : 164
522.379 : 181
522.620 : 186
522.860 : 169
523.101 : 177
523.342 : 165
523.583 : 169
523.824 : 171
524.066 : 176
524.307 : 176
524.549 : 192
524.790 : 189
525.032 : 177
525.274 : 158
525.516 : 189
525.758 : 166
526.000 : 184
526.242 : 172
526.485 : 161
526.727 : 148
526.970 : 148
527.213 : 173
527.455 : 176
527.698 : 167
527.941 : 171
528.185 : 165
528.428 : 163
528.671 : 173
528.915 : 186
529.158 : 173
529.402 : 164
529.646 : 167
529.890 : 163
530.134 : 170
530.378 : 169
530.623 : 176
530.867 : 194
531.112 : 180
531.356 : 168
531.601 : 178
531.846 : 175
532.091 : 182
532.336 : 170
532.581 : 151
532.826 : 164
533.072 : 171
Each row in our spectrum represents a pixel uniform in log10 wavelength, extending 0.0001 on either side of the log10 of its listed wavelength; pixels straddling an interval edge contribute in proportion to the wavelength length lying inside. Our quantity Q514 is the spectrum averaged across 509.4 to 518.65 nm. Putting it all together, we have 169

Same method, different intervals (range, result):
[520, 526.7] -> 171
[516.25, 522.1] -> 162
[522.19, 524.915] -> 177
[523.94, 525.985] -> 178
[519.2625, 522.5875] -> 165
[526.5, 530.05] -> 167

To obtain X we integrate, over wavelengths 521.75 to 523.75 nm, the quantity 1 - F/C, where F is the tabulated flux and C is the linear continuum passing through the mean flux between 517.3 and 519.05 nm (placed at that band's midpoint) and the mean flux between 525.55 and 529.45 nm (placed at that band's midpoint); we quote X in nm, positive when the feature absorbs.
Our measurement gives -0.12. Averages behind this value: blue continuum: 159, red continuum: 169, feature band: 174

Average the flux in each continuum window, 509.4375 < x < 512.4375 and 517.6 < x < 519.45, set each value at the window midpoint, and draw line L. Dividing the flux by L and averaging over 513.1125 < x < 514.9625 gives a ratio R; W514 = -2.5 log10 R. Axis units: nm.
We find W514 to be -0.006 mag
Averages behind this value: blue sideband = 177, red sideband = 160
